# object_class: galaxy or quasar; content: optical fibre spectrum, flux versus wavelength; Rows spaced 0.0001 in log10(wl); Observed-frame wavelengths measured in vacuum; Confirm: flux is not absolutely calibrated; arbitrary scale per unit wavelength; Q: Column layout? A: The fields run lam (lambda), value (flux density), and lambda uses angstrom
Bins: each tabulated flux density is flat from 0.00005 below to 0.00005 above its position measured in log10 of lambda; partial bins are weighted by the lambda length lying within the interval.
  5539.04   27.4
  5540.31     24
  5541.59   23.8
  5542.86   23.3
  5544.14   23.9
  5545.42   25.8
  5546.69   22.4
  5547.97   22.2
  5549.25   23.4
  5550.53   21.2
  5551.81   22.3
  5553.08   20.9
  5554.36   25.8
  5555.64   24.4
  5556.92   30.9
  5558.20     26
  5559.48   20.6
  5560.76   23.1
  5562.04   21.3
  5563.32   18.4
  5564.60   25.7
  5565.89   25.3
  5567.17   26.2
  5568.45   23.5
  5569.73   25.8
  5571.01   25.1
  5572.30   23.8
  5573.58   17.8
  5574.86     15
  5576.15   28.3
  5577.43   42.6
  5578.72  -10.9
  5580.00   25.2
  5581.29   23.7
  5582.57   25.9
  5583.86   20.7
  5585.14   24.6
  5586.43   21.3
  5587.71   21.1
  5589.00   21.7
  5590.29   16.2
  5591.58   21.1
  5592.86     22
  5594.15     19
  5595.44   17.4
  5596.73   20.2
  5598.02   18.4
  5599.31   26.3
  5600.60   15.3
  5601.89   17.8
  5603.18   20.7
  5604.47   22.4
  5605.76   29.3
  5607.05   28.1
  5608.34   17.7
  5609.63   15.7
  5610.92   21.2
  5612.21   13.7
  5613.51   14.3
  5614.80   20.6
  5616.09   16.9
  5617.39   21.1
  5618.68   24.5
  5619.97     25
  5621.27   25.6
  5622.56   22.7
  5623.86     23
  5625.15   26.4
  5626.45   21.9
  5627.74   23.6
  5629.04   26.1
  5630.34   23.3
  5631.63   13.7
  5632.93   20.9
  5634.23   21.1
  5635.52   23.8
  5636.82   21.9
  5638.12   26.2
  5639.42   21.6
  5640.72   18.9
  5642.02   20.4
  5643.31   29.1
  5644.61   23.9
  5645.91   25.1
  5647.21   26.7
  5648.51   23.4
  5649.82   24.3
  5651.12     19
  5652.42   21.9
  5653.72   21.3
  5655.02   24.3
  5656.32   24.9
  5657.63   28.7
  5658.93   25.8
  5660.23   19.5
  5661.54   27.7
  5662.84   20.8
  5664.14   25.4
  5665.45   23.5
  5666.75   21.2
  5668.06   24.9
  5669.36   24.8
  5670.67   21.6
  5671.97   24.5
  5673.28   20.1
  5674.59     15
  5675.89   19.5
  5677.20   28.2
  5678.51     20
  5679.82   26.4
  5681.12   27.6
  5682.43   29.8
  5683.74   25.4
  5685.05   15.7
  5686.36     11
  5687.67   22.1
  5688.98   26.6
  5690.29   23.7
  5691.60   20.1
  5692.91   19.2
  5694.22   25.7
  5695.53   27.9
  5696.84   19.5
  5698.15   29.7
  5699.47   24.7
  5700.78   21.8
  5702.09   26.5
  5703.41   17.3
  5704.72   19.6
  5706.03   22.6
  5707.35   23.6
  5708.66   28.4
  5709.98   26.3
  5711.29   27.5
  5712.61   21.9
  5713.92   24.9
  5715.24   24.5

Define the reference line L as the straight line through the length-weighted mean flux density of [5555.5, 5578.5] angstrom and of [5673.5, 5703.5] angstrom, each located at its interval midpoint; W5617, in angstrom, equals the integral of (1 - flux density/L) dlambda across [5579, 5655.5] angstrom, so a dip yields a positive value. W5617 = 5.9 angstrom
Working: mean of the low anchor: 24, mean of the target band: 21.7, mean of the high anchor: 22.8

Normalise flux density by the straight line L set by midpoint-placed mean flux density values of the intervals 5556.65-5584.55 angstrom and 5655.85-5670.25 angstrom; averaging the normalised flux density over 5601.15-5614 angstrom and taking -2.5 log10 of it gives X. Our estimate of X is 0.16 mag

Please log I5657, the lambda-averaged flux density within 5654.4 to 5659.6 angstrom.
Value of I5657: 25.9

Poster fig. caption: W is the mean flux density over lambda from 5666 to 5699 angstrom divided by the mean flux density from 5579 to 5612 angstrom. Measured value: 1.09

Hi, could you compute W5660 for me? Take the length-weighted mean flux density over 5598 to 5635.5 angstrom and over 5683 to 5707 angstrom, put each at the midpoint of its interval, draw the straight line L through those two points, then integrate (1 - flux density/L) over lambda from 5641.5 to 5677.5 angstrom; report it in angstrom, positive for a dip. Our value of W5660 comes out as -2.5 angstrom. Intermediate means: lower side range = 21.4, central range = 23.4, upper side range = 22.2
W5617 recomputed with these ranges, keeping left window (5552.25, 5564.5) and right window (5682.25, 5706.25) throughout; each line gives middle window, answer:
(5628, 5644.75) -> 0.4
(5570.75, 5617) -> 5.5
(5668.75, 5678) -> 0.3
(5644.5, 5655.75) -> -0.2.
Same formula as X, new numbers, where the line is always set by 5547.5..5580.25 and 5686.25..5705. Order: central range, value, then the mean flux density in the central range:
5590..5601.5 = 0.16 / 19.6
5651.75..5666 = -0.06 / 24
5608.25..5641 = 0.07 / 21.3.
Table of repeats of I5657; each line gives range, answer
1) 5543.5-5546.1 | 24.8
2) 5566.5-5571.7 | 25.1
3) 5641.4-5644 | 24.9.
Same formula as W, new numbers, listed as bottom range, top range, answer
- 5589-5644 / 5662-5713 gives 1.08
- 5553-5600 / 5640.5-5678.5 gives 1.04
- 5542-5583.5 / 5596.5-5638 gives 0.93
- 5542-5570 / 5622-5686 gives 0.97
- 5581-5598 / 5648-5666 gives 1.12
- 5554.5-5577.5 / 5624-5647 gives 0.95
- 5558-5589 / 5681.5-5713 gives 1.04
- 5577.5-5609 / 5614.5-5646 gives 1.10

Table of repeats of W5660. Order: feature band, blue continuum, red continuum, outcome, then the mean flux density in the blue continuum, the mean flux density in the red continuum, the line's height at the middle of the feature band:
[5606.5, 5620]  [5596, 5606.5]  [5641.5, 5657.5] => 1.5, 21.3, 23.9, 22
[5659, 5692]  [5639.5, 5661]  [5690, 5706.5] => 0.8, 23.5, 22.9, 23.2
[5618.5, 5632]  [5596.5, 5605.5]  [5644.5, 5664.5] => -0.8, 20.5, 23.9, 22.1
